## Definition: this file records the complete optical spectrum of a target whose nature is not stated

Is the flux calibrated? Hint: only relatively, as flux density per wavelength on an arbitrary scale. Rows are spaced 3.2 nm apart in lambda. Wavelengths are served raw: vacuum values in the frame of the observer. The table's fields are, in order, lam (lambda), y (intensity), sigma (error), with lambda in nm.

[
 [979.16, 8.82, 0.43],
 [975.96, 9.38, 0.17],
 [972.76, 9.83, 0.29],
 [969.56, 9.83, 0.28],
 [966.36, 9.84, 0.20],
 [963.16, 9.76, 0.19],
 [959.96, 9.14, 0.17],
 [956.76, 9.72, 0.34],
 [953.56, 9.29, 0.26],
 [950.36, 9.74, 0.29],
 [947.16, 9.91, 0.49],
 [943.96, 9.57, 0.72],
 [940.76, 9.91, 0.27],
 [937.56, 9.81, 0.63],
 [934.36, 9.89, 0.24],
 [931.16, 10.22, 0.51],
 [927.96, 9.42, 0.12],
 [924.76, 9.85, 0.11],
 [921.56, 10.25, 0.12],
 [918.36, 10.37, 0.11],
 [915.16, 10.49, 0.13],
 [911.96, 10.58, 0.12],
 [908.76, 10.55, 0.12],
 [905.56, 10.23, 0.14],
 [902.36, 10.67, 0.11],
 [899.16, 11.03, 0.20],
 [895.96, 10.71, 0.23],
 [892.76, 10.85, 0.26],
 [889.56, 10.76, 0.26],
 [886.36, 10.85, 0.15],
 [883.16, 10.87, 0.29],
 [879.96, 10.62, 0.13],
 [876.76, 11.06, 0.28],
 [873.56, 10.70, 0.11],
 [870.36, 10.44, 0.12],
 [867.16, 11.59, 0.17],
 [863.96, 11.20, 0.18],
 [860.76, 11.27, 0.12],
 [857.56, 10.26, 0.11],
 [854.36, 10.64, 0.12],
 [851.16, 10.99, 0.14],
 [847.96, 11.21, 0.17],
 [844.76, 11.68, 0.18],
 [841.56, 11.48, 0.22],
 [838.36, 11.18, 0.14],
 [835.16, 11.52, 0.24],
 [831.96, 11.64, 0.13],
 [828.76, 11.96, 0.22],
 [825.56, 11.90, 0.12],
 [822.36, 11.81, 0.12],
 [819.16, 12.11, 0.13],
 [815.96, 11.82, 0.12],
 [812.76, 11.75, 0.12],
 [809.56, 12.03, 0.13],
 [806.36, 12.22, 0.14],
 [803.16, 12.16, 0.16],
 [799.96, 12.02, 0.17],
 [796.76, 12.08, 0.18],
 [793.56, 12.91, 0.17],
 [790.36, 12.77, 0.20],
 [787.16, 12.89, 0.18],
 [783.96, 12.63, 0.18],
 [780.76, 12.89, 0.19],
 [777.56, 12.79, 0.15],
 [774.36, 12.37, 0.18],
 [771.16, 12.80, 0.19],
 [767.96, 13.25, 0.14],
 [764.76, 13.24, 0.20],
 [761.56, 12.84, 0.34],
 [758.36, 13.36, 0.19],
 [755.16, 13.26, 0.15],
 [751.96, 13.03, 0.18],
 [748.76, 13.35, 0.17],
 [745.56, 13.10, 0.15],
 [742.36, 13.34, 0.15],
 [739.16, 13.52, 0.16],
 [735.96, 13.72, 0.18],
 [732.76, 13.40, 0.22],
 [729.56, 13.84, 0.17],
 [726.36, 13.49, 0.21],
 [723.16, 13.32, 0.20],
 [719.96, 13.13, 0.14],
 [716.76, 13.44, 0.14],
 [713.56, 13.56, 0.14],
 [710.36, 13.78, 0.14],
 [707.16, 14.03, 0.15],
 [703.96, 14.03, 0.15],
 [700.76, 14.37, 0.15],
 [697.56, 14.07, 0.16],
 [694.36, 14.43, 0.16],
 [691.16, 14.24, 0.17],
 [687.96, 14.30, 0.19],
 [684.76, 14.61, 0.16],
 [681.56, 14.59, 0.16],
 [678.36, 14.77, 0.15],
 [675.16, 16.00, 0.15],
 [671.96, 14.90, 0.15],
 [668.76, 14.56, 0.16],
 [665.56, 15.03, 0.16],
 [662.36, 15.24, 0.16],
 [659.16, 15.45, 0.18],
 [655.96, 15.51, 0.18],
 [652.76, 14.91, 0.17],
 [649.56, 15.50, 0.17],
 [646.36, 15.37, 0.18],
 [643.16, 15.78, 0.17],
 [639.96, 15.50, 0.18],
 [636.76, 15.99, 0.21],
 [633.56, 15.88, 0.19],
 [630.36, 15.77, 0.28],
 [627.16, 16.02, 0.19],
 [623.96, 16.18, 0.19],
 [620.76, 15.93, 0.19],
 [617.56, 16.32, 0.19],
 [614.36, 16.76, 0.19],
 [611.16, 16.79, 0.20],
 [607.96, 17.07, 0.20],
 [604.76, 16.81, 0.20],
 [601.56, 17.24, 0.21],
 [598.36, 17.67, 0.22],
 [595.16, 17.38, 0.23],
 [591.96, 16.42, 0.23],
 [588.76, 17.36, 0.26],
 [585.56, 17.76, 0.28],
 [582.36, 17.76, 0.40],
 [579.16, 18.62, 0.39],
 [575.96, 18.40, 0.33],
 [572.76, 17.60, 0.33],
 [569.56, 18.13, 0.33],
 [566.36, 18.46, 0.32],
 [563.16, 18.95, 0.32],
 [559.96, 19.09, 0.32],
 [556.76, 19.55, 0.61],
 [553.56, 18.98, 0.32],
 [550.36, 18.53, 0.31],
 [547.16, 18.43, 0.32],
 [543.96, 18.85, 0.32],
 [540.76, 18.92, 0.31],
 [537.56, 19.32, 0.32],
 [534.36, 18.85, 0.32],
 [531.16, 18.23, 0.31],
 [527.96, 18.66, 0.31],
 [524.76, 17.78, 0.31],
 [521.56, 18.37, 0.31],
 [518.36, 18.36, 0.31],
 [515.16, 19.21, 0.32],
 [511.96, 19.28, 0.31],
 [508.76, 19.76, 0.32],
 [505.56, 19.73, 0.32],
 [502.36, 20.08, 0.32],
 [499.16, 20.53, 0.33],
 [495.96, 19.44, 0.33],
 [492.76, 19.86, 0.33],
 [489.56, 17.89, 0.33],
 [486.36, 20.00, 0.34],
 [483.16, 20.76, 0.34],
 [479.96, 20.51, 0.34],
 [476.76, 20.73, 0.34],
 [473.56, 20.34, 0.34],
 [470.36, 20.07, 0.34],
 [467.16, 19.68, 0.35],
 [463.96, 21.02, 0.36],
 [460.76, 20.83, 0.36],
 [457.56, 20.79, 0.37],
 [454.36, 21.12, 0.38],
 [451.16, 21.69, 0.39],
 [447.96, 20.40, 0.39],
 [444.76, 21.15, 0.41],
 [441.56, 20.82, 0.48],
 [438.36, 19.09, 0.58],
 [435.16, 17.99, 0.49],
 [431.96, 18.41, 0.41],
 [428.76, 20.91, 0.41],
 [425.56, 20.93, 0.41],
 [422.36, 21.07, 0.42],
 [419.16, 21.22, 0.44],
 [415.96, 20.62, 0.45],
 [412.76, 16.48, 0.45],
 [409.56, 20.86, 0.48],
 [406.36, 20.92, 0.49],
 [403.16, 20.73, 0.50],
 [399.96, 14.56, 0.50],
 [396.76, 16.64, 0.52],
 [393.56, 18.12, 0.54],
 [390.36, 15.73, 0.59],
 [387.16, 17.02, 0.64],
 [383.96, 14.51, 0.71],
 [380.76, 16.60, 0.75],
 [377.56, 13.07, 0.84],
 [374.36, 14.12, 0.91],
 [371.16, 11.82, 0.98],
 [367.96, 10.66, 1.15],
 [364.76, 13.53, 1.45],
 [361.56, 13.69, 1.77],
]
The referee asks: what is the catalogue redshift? 0.005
